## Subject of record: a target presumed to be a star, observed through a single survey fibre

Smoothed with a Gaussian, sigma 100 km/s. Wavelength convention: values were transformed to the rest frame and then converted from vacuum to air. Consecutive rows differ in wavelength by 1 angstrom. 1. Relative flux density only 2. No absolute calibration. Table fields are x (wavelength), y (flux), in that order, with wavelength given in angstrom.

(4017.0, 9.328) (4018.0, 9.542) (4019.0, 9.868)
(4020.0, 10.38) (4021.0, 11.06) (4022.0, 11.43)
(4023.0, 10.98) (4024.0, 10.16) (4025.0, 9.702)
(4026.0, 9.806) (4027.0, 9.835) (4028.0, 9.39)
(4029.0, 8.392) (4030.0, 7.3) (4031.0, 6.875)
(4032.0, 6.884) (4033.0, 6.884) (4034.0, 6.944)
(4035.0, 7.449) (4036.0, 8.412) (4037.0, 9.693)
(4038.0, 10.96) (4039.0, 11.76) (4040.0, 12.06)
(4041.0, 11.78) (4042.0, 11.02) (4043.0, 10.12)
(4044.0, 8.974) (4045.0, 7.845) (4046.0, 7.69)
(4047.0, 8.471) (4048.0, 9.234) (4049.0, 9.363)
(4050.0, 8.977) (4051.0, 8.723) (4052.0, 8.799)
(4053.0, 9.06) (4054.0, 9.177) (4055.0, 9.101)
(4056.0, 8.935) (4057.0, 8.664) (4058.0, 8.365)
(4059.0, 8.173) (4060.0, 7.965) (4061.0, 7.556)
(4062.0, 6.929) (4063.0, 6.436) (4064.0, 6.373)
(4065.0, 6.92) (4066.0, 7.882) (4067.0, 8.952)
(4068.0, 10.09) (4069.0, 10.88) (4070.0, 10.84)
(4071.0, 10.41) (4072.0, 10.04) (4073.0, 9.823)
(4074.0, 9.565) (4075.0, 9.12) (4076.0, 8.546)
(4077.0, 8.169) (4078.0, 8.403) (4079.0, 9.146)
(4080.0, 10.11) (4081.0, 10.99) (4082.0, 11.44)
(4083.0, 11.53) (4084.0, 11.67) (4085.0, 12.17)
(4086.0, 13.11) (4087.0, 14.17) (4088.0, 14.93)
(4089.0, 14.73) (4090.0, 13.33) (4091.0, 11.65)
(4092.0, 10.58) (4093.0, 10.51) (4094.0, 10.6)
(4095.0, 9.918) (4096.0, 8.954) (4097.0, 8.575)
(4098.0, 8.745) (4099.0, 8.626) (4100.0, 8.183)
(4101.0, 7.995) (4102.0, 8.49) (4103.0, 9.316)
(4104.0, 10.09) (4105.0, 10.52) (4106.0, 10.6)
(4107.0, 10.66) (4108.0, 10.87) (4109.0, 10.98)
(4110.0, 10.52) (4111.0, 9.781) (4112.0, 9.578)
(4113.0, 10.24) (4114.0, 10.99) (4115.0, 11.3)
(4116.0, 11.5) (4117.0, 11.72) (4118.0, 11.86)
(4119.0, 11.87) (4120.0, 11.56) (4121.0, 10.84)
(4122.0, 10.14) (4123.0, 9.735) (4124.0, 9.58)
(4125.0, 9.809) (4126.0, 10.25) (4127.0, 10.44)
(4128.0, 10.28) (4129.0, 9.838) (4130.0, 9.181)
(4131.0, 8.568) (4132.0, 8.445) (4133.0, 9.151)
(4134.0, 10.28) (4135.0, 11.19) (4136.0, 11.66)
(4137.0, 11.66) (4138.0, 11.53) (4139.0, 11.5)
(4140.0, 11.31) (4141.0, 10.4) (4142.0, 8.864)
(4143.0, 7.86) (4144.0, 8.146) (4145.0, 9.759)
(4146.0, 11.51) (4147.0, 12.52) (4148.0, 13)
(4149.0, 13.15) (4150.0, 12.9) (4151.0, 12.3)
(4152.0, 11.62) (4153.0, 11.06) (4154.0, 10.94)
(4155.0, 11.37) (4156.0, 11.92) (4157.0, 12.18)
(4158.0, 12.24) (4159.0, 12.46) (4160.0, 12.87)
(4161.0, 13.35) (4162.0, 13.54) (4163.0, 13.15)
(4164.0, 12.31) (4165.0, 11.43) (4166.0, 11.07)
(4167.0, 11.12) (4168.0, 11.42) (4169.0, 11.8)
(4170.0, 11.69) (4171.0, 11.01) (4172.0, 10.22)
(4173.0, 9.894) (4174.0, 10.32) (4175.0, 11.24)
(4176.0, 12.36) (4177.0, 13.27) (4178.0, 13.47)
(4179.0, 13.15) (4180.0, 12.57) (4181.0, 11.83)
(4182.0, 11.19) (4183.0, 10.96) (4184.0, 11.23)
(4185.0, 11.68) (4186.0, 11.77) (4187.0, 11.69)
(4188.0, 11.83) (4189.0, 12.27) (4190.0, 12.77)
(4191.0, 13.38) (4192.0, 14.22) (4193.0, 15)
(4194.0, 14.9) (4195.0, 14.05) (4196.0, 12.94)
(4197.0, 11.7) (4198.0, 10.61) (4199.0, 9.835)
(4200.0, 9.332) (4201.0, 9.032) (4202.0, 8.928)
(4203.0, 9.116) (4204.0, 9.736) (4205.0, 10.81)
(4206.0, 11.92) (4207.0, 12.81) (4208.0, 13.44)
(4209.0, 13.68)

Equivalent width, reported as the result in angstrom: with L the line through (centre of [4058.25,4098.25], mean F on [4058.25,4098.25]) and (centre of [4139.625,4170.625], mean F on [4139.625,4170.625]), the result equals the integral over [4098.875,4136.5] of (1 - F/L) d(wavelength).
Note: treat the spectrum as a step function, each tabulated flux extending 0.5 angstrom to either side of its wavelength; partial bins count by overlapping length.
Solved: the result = 2.16 angstrom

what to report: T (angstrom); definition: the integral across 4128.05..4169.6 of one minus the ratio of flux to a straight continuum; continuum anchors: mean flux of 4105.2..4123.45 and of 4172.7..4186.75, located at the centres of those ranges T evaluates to 0.5 angstrom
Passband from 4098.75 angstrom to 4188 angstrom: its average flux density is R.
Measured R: 11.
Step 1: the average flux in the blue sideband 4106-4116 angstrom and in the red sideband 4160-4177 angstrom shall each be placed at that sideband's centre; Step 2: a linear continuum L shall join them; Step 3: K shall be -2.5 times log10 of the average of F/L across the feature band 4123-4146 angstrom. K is 0.11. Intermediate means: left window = 10.6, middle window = 10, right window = 11.7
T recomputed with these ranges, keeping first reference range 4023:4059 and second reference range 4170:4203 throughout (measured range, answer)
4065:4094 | -2.8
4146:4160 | -1.2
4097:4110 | 0.8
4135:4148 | 0.3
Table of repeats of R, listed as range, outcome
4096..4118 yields 9.99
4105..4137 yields 10.5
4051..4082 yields 8.89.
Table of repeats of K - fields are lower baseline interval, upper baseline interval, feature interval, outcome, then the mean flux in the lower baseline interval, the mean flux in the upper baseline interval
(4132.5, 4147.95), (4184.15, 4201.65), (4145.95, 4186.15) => -0.06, 10.6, 12.1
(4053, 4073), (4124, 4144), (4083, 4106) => -0.17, 8.66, 10.1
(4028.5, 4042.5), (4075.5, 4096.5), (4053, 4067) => 0.25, 9.03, 11.2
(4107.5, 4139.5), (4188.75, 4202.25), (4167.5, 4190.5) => 0.00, 10.5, 12.1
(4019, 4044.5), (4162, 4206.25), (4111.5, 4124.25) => -0.01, 9.54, 11.7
